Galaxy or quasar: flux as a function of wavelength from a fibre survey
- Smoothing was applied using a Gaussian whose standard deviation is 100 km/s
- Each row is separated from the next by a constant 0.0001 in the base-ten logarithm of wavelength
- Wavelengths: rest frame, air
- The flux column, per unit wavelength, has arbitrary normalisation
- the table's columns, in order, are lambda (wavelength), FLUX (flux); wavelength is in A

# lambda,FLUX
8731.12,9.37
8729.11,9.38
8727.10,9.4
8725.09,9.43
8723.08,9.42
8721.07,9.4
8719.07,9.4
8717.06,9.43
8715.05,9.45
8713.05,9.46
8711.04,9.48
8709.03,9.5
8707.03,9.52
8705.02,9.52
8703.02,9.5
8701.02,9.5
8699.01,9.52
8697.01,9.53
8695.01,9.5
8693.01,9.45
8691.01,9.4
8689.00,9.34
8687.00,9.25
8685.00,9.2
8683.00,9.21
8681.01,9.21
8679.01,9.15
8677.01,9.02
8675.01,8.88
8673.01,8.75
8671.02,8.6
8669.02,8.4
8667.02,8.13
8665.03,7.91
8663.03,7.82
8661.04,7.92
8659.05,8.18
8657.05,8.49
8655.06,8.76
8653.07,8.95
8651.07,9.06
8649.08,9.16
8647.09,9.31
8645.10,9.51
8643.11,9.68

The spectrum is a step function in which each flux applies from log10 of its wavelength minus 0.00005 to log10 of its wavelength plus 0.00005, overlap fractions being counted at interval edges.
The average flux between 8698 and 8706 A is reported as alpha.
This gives 9.51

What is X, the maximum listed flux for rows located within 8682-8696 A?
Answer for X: 9.5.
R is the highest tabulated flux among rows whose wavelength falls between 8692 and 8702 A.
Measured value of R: 9.53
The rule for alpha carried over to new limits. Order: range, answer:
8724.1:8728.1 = 9.41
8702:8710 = 9.52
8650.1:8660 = 8.68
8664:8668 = 8.02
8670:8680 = 8.88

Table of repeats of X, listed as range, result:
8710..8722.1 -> 9.48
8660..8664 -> 7.92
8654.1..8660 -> 8.76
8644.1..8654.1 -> 9.51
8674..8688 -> 9.25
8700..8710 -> 9.52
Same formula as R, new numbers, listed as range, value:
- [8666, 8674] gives 8.75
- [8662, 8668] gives 8.13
